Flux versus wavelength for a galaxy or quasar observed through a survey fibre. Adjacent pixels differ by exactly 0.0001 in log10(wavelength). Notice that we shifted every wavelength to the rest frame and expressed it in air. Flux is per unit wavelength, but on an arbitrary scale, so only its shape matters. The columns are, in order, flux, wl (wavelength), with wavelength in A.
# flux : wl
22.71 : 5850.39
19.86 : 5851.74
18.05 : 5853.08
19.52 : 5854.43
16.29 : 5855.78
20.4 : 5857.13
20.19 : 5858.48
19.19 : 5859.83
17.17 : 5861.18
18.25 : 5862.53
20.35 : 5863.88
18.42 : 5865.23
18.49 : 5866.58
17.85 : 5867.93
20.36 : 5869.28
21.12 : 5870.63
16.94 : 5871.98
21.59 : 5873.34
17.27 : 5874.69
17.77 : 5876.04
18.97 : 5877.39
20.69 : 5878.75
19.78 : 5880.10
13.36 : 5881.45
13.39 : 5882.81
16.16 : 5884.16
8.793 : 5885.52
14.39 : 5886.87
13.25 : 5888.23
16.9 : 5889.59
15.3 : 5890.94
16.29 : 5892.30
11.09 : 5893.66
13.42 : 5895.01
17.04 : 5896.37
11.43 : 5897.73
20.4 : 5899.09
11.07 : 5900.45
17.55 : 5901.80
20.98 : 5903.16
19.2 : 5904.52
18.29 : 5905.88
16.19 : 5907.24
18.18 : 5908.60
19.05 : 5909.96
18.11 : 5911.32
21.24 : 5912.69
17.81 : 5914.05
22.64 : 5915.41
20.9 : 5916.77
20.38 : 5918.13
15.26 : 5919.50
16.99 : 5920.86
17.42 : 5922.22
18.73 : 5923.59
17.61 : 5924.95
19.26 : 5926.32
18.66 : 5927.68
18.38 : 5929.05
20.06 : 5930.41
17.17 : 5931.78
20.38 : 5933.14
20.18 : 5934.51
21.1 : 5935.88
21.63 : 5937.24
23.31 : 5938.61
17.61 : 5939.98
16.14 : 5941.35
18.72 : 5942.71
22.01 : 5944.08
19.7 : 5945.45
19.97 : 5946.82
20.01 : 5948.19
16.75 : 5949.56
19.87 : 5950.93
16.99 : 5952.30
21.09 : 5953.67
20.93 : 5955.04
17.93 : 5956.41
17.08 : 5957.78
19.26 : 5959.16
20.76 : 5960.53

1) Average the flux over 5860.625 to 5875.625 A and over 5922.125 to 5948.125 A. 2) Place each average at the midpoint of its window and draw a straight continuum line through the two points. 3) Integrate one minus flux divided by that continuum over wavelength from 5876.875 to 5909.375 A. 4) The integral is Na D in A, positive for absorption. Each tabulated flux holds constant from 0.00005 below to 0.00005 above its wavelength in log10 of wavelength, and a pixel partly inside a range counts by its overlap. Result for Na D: 5.4 A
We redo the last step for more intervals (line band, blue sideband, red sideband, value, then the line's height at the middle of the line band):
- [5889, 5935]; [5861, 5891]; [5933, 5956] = 2.12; 18.6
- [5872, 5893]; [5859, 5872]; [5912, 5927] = 2.94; 18.9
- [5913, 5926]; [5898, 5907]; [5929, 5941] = 0.04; 18.8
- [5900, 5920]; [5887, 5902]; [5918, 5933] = -2.53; 16.5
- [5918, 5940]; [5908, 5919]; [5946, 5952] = 0.37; 19.4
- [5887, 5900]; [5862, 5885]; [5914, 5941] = 2.58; 18.6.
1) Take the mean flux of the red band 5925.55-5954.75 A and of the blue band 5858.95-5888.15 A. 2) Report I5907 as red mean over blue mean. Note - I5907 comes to 1.1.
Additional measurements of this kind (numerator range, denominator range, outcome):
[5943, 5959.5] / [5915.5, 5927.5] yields 1.04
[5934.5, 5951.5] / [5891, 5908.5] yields 1.23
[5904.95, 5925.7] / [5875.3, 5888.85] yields 1.19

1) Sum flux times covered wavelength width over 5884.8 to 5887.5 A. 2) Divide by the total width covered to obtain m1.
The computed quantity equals 11.6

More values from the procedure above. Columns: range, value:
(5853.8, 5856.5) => 17.9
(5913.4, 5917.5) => 20.5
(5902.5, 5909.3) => 18.6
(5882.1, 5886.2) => 12.8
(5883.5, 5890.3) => 13.9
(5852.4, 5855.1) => 18.8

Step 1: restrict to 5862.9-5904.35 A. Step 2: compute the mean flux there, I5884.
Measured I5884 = 16.7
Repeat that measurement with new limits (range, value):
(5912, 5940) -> 19.4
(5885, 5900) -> 14.4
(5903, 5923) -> 18.8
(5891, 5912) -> 16.5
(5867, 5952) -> 17.9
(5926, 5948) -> 19.7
